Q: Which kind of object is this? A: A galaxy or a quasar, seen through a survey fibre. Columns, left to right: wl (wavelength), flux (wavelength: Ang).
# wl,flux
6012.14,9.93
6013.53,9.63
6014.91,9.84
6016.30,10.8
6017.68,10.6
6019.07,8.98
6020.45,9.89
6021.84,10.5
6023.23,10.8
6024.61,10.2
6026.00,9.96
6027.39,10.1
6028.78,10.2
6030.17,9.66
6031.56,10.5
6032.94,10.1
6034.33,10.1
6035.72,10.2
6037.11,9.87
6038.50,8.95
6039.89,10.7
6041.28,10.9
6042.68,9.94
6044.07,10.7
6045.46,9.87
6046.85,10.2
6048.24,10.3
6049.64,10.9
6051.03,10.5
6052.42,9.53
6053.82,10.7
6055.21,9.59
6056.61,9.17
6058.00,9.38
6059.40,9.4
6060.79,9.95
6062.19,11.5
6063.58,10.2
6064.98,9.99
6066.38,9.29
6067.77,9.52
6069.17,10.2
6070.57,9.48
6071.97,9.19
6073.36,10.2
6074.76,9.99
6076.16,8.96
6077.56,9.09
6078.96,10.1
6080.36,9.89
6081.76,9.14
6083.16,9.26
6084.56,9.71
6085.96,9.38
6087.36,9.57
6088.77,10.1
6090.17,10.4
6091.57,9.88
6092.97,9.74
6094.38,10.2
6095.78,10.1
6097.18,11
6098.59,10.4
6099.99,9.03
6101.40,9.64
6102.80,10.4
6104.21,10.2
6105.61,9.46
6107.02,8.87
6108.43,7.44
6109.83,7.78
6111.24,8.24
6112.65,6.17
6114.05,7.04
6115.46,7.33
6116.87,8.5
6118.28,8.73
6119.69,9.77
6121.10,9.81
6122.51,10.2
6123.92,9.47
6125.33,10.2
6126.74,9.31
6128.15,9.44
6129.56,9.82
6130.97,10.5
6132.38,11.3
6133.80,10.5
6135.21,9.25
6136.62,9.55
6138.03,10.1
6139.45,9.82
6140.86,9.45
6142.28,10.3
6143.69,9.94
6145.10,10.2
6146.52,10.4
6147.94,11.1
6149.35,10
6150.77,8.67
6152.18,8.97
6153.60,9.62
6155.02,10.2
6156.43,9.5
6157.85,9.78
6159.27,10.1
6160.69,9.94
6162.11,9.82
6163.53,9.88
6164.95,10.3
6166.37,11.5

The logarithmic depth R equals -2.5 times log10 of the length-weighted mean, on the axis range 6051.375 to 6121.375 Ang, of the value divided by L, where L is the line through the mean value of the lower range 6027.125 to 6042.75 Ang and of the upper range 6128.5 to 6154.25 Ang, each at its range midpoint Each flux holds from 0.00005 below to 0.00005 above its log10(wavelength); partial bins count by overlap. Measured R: 0.07 mag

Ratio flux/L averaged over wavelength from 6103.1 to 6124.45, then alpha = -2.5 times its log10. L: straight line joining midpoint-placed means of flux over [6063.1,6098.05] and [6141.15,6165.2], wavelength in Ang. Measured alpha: 0.14 mag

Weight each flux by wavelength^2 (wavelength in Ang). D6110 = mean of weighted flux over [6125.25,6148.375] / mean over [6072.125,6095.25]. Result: 1.05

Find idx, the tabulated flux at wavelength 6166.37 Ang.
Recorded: 11.5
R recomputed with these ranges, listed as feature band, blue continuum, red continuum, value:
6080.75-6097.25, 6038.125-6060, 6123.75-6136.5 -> 0.021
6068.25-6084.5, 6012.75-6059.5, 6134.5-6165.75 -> 0.046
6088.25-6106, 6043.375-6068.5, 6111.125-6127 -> -0.098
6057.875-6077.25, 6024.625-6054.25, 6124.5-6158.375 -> 0.033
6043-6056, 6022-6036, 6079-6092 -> -0.023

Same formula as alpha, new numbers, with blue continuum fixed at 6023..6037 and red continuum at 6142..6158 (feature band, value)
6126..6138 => -0.01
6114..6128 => 0.09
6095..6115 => 0.12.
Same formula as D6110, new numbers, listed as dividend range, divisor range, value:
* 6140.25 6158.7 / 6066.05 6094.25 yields 1.04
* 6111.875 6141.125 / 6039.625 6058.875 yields 0.94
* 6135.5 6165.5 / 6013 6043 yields 1.02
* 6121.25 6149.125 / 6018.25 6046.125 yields 1.03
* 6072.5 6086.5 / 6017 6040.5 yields 0.97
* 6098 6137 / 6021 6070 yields 0.94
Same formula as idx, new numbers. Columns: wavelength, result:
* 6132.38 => 11.3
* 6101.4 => 9.64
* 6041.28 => 10.9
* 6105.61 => 9.46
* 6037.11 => 9.87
